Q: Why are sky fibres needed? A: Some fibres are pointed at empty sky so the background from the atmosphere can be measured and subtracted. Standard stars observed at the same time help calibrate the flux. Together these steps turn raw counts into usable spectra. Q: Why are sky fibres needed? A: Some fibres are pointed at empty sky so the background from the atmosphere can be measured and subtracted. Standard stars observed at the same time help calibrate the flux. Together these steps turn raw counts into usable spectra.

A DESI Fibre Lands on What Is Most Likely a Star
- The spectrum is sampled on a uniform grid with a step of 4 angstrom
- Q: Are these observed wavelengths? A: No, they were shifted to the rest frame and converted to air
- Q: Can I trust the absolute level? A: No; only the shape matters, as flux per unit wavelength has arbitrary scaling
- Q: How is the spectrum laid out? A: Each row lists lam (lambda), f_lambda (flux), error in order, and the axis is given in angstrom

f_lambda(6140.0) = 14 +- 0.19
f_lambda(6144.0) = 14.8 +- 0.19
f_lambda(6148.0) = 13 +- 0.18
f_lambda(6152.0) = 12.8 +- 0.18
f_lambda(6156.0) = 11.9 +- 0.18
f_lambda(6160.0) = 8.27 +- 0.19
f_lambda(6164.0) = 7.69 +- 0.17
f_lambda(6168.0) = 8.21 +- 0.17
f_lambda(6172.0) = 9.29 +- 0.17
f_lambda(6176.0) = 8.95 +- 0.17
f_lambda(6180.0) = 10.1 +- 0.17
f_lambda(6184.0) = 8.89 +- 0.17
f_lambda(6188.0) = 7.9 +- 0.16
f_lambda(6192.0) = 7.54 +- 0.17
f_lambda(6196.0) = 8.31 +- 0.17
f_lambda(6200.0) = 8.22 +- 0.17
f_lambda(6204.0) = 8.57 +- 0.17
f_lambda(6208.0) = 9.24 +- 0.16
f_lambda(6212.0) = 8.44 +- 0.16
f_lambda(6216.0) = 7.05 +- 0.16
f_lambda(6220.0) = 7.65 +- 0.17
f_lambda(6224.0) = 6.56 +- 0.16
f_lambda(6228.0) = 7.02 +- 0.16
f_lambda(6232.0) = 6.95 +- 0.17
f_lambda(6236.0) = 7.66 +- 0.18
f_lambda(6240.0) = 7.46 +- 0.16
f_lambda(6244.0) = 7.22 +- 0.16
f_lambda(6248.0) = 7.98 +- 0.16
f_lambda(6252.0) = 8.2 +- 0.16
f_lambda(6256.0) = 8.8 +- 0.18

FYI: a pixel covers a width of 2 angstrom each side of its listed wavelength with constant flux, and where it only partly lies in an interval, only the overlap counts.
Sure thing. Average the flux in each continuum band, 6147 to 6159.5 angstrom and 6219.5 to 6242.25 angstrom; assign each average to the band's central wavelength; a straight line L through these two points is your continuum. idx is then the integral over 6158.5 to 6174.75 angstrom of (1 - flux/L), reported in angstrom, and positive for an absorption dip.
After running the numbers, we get 4.0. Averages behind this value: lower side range 12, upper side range 7.19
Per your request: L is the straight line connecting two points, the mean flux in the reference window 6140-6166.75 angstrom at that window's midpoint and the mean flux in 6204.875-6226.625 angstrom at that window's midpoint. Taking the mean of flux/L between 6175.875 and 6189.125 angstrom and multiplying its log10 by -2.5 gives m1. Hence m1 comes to 0.09 mag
